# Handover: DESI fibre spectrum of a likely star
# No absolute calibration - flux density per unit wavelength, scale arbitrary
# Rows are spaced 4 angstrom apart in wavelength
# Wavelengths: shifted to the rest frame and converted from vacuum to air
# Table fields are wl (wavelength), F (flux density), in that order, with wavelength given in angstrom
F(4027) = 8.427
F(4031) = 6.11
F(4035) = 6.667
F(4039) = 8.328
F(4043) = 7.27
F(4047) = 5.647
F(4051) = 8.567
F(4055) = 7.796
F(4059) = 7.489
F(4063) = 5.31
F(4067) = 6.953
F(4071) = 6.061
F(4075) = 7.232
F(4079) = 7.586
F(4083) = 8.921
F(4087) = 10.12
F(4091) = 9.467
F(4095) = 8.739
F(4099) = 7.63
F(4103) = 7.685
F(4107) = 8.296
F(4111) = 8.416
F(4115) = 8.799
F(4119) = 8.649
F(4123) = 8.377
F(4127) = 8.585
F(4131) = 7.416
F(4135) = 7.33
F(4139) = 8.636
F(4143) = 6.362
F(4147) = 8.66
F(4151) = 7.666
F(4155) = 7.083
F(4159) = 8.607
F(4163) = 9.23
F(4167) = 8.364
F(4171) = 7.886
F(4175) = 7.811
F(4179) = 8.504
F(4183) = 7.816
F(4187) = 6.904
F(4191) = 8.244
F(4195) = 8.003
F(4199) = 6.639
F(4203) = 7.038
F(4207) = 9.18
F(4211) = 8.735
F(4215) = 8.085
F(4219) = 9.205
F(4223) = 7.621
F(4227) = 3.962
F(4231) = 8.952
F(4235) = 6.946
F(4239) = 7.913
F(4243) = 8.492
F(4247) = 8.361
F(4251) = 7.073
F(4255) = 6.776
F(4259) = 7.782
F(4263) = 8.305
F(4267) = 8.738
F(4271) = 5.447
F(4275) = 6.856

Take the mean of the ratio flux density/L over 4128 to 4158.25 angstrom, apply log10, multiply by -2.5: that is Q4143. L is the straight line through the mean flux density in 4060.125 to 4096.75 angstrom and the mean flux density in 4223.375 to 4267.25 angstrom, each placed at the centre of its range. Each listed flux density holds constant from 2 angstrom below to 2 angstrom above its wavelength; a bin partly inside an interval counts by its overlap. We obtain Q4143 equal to 0.00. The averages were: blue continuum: 7.81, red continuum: 7.53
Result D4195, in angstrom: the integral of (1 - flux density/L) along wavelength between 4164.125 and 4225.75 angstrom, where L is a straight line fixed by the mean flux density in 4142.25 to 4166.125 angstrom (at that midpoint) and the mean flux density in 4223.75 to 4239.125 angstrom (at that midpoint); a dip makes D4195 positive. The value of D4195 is -4.6 angstrom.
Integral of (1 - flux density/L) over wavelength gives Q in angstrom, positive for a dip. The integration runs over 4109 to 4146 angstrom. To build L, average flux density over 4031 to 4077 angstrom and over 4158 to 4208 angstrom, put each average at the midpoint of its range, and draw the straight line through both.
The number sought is -2.6 angstrom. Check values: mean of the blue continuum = 6.99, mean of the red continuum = 7.98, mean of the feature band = 8.08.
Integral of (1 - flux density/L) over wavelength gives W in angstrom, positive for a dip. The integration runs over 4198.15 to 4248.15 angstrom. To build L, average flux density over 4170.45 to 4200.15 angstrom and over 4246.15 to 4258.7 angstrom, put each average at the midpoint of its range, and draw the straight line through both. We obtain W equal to -1.7 angstrom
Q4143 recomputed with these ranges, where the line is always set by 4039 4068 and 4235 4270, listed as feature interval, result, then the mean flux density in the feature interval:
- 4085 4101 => -0.236 mag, 8.99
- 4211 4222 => -0.120 mag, 8.57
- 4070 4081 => 0.021 mag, 7.04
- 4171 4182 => -0.076 mag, 8.08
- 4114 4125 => -0.172 mag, 8.59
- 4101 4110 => -0.107 mag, 8.04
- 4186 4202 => 0.020 mag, 7.46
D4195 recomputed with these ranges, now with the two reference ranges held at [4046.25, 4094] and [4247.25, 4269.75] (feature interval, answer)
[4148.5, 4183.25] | -1.99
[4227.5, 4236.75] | 0.45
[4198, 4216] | -0.71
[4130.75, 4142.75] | 0.07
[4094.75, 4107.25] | -0.47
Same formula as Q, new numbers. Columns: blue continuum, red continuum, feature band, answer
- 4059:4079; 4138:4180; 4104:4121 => -2.7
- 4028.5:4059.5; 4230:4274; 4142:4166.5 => -1.8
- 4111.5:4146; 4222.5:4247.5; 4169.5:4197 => -0.6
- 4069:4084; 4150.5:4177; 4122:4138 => -0.3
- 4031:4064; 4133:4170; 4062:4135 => -4.6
